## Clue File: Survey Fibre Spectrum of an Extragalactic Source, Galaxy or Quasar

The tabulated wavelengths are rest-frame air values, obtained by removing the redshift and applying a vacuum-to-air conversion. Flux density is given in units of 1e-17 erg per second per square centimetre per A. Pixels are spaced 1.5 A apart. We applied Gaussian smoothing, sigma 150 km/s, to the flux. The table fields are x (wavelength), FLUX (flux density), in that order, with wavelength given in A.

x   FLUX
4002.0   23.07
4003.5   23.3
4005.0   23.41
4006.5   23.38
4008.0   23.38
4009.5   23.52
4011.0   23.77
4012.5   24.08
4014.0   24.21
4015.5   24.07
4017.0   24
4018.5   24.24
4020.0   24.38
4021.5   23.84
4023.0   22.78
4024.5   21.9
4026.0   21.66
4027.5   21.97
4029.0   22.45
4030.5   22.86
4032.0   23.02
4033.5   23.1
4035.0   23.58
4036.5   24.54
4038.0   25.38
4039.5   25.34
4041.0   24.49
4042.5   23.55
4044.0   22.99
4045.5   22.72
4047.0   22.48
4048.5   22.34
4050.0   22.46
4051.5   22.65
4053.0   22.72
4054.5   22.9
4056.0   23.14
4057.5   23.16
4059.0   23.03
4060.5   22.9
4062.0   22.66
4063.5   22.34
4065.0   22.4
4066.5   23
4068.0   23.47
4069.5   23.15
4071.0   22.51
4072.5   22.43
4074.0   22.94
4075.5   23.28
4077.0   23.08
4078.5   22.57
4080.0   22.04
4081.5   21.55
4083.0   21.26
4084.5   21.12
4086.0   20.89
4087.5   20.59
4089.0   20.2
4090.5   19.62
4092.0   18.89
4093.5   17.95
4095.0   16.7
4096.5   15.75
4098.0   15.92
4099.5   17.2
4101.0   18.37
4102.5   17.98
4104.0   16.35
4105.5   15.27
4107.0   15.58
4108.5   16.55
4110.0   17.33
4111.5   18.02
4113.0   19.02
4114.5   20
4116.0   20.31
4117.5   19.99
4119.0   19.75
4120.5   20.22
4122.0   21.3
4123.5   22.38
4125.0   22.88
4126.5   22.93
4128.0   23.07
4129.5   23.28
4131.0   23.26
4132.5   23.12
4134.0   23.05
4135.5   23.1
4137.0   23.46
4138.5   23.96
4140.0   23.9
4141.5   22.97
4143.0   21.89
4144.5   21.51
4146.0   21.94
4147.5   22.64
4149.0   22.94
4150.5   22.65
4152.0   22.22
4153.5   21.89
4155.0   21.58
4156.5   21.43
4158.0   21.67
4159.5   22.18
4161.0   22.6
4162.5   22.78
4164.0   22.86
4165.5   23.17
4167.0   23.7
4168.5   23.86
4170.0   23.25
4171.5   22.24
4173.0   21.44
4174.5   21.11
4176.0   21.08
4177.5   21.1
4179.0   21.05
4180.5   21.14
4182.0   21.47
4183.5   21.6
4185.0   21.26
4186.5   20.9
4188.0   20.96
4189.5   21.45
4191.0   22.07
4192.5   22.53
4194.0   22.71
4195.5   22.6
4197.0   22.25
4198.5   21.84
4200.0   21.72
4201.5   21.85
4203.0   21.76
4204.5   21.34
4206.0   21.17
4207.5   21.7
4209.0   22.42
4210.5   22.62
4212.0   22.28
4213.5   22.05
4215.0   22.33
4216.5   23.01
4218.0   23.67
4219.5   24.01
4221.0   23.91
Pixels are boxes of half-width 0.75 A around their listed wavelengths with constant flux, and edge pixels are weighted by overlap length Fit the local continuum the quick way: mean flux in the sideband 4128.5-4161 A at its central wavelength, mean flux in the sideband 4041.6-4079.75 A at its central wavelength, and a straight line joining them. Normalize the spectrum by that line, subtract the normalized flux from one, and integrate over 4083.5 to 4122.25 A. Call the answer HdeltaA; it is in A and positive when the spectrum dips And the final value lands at 7.2 A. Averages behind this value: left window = 22.8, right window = 22.6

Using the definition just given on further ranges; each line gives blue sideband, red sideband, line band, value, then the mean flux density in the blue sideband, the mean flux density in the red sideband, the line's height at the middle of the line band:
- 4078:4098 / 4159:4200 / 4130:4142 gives -1.38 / 19.7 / 22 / 20.9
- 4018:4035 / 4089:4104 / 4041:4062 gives -1.85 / 22.9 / 17.7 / 21.1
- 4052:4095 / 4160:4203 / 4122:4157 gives -1.12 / 21.9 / 22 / 22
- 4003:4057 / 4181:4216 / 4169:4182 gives 0.28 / 23.3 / 21.9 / 22.1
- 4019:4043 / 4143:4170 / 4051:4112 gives 6.83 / 23.4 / 22.5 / 23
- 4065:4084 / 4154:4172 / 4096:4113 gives 4.30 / 22.6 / 22.6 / 22.6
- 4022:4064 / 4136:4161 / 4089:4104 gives 3.35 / 23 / 22.4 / 22.7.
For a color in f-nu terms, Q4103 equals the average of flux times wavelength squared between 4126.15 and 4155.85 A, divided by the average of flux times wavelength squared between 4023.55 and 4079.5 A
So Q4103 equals 1.03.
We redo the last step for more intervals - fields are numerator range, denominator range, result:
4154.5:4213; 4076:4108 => 1.21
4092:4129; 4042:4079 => 0.85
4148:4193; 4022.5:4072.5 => 1.02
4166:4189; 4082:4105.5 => 1.22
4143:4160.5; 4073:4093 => 1.07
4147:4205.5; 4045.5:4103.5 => 1.09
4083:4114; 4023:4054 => 0.81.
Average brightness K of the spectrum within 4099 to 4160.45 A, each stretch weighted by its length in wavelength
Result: 21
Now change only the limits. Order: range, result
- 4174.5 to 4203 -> 21.6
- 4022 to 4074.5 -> 23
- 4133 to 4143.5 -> 23.2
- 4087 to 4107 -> 17.6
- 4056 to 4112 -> 20.3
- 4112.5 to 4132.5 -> 21.5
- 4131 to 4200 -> 22.3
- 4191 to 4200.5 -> 22.3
